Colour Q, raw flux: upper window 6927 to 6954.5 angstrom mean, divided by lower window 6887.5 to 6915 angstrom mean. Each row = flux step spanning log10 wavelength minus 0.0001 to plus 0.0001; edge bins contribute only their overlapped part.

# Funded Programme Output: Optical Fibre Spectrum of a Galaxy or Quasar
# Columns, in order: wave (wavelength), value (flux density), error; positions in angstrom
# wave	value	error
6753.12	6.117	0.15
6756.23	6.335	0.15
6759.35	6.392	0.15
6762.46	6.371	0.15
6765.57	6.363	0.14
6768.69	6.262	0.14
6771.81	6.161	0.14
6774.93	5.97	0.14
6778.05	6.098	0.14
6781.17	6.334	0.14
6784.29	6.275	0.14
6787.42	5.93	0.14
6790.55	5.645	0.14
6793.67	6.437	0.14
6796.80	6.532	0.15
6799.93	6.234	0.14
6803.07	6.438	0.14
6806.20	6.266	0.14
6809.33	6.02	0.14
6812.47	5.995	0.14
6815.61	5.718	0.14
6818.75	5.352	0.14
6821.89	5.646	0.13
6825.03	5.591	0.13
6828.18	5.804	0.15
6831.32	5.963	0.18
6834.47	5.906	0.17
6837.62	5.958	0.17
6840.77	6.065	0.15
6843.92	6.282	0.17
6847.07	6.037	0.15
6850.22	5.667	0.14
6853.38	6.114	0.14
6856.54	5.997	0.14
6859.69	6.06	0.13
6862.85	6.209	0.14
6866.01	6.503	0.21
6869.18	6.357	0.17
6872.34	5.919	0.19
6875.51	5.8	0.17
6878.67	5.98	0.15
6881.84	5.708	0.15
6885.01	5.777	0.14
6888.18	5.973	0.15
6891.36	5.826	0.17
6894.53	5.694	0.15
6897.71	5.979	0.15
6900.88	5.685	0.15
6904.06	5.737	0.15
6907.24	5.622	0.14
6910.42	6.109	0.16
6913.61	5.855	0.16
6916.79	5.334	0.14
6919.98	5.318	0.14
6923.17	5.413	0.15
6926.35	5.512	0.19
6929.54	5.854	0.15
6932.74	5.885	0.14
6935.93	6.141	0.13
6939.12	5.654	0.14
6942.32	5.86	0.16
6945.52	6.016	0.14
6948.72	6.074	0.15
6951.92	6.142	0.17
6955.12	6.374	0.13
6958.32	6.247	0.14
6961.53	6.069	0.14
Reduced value 1.02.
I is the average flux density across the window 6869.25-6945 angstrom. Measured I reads 5.78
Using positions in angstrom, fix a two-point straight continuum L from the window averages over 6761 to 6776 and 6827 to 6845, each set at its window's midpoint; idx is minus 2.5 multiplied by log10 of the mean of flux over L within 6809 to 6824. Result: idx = 0.06 mag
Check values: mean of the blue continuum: 6.23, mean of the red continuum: 5.99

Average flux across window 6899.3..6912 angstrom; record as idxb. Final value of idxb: 5.79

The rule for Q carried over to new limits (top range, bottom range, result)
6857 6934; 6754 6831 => 0.96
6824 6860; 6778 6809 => 0.96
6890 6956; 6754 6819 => 0.94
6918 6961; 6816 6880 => 0.99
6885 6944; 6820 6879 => 0.96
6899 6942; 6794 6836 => 0.96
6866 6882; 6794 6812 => 0.96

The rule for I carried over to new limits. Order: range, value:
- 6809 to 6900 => 5.92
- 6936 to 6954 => 5.98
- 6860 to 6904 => 5.95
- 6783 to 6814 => 6.18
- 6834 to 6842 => 5.98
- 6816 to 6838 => 5.73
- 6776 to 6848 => 6.02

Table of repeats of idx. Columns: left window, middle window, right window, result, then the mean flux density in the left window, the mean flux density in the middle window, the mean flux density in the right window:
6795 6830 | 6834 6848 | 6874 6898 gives -0.03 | 5.97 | 6.06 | 5.83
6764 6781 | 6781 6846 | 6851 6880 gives 0.02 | 6.18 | 6.01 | 6.09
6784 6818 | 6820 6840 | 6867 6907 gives 0.04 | 6.11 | 5.81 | 5.87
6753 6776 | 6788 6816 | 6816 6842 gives -0.03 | 6.26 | 6.15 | 5.78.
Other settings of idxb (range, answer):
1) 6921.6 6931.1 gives 5.6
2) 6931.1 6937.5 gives 6.01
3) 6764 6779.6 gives 6.17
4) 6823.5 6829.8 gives 5.7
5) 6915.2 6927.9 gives 5.4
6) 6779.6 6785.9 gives 6.3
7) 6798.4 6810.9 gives 6.24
